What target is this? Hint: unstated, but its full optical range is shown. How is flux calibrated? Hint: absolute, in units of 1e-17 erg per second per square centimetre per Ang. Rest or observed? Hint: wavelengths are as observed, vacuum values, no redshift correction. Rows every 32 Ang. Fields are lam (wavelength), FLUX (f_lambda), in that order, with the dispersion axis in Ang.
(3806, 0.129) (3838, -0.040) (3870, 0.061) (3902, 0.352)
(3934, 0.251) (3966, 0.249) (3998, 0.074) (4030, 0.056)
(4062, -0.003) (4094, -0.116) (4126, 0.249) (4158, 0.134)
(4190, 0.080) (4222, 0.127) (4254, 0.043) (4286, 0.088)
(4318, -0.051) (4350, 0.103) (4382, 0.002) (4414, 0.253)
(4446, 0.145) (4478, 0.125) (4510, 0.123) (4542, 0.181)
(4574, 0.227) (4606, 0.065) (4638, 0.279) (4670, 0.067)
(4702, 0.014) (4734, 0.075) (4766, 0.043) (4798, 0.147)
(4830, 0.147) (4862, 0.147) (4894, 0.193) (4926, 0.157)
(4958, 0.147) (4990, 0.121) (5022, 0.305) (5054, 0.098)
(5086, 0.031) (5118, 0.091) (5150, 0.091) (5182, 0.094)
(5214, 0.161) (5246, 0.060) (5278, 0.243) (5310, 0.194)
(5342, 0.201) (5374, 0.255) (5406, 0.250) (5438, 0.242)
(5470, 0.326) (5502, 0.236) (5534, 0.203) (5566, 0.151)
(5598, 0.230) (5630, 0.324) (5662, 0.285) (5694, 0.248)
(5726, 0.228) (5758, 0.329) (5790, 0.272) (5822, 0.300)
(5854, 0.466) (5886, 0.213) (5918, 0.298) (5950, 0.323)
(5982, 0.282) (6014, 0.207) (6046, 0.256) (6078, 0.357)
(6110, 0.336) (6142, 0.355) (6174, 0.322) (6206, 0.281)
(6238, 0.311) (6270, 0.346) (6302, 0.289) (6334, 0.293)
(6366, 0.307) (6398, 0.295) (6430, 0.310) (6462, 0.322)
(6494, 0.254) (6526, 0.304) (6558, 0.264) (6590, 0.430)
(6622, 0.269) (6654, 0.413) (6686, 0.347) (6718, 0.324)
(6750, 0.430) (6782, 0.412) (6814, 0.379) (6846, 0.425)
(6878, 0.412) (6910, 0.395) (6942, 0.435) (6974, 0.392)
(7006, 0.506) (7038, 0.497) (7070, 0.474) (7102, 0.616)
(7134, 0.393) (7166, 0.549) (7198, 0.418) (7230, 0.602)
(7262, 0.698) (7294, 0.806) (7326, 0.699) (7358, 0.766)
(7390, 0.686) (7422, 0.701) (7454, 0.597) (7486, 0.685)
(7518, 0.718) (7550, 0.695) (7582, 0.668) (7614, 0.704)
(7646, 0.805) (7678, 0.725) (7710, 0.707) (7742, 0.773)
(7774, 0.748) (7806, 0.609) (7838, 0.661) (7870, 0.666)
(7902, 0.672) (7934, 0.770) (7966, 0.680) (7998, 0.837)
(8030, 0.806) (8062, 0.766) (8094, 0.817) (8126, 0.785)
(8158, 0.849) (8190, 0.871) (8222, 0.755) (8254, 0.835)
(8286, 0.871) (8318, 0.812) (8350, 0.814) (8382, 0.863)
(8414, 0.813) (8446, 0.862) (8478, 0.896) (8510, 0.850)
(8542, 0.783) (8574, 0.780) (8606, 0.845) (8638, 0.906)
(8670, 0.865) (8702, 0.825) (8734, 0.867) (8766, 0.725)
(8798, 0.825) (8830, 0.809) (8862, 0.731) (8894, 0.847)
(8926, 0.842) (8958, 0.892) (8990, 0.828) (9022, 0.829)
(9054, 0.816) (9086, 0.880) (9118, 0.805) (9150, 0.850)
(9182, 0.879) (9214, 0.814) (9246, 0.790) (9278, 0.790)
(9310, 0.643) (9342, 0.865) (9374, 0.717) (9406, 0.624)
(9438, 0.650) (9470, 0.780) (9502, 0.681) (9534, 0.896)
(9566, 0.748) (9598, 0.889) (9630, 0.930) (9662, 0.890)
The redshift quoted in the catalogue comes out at 0.814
